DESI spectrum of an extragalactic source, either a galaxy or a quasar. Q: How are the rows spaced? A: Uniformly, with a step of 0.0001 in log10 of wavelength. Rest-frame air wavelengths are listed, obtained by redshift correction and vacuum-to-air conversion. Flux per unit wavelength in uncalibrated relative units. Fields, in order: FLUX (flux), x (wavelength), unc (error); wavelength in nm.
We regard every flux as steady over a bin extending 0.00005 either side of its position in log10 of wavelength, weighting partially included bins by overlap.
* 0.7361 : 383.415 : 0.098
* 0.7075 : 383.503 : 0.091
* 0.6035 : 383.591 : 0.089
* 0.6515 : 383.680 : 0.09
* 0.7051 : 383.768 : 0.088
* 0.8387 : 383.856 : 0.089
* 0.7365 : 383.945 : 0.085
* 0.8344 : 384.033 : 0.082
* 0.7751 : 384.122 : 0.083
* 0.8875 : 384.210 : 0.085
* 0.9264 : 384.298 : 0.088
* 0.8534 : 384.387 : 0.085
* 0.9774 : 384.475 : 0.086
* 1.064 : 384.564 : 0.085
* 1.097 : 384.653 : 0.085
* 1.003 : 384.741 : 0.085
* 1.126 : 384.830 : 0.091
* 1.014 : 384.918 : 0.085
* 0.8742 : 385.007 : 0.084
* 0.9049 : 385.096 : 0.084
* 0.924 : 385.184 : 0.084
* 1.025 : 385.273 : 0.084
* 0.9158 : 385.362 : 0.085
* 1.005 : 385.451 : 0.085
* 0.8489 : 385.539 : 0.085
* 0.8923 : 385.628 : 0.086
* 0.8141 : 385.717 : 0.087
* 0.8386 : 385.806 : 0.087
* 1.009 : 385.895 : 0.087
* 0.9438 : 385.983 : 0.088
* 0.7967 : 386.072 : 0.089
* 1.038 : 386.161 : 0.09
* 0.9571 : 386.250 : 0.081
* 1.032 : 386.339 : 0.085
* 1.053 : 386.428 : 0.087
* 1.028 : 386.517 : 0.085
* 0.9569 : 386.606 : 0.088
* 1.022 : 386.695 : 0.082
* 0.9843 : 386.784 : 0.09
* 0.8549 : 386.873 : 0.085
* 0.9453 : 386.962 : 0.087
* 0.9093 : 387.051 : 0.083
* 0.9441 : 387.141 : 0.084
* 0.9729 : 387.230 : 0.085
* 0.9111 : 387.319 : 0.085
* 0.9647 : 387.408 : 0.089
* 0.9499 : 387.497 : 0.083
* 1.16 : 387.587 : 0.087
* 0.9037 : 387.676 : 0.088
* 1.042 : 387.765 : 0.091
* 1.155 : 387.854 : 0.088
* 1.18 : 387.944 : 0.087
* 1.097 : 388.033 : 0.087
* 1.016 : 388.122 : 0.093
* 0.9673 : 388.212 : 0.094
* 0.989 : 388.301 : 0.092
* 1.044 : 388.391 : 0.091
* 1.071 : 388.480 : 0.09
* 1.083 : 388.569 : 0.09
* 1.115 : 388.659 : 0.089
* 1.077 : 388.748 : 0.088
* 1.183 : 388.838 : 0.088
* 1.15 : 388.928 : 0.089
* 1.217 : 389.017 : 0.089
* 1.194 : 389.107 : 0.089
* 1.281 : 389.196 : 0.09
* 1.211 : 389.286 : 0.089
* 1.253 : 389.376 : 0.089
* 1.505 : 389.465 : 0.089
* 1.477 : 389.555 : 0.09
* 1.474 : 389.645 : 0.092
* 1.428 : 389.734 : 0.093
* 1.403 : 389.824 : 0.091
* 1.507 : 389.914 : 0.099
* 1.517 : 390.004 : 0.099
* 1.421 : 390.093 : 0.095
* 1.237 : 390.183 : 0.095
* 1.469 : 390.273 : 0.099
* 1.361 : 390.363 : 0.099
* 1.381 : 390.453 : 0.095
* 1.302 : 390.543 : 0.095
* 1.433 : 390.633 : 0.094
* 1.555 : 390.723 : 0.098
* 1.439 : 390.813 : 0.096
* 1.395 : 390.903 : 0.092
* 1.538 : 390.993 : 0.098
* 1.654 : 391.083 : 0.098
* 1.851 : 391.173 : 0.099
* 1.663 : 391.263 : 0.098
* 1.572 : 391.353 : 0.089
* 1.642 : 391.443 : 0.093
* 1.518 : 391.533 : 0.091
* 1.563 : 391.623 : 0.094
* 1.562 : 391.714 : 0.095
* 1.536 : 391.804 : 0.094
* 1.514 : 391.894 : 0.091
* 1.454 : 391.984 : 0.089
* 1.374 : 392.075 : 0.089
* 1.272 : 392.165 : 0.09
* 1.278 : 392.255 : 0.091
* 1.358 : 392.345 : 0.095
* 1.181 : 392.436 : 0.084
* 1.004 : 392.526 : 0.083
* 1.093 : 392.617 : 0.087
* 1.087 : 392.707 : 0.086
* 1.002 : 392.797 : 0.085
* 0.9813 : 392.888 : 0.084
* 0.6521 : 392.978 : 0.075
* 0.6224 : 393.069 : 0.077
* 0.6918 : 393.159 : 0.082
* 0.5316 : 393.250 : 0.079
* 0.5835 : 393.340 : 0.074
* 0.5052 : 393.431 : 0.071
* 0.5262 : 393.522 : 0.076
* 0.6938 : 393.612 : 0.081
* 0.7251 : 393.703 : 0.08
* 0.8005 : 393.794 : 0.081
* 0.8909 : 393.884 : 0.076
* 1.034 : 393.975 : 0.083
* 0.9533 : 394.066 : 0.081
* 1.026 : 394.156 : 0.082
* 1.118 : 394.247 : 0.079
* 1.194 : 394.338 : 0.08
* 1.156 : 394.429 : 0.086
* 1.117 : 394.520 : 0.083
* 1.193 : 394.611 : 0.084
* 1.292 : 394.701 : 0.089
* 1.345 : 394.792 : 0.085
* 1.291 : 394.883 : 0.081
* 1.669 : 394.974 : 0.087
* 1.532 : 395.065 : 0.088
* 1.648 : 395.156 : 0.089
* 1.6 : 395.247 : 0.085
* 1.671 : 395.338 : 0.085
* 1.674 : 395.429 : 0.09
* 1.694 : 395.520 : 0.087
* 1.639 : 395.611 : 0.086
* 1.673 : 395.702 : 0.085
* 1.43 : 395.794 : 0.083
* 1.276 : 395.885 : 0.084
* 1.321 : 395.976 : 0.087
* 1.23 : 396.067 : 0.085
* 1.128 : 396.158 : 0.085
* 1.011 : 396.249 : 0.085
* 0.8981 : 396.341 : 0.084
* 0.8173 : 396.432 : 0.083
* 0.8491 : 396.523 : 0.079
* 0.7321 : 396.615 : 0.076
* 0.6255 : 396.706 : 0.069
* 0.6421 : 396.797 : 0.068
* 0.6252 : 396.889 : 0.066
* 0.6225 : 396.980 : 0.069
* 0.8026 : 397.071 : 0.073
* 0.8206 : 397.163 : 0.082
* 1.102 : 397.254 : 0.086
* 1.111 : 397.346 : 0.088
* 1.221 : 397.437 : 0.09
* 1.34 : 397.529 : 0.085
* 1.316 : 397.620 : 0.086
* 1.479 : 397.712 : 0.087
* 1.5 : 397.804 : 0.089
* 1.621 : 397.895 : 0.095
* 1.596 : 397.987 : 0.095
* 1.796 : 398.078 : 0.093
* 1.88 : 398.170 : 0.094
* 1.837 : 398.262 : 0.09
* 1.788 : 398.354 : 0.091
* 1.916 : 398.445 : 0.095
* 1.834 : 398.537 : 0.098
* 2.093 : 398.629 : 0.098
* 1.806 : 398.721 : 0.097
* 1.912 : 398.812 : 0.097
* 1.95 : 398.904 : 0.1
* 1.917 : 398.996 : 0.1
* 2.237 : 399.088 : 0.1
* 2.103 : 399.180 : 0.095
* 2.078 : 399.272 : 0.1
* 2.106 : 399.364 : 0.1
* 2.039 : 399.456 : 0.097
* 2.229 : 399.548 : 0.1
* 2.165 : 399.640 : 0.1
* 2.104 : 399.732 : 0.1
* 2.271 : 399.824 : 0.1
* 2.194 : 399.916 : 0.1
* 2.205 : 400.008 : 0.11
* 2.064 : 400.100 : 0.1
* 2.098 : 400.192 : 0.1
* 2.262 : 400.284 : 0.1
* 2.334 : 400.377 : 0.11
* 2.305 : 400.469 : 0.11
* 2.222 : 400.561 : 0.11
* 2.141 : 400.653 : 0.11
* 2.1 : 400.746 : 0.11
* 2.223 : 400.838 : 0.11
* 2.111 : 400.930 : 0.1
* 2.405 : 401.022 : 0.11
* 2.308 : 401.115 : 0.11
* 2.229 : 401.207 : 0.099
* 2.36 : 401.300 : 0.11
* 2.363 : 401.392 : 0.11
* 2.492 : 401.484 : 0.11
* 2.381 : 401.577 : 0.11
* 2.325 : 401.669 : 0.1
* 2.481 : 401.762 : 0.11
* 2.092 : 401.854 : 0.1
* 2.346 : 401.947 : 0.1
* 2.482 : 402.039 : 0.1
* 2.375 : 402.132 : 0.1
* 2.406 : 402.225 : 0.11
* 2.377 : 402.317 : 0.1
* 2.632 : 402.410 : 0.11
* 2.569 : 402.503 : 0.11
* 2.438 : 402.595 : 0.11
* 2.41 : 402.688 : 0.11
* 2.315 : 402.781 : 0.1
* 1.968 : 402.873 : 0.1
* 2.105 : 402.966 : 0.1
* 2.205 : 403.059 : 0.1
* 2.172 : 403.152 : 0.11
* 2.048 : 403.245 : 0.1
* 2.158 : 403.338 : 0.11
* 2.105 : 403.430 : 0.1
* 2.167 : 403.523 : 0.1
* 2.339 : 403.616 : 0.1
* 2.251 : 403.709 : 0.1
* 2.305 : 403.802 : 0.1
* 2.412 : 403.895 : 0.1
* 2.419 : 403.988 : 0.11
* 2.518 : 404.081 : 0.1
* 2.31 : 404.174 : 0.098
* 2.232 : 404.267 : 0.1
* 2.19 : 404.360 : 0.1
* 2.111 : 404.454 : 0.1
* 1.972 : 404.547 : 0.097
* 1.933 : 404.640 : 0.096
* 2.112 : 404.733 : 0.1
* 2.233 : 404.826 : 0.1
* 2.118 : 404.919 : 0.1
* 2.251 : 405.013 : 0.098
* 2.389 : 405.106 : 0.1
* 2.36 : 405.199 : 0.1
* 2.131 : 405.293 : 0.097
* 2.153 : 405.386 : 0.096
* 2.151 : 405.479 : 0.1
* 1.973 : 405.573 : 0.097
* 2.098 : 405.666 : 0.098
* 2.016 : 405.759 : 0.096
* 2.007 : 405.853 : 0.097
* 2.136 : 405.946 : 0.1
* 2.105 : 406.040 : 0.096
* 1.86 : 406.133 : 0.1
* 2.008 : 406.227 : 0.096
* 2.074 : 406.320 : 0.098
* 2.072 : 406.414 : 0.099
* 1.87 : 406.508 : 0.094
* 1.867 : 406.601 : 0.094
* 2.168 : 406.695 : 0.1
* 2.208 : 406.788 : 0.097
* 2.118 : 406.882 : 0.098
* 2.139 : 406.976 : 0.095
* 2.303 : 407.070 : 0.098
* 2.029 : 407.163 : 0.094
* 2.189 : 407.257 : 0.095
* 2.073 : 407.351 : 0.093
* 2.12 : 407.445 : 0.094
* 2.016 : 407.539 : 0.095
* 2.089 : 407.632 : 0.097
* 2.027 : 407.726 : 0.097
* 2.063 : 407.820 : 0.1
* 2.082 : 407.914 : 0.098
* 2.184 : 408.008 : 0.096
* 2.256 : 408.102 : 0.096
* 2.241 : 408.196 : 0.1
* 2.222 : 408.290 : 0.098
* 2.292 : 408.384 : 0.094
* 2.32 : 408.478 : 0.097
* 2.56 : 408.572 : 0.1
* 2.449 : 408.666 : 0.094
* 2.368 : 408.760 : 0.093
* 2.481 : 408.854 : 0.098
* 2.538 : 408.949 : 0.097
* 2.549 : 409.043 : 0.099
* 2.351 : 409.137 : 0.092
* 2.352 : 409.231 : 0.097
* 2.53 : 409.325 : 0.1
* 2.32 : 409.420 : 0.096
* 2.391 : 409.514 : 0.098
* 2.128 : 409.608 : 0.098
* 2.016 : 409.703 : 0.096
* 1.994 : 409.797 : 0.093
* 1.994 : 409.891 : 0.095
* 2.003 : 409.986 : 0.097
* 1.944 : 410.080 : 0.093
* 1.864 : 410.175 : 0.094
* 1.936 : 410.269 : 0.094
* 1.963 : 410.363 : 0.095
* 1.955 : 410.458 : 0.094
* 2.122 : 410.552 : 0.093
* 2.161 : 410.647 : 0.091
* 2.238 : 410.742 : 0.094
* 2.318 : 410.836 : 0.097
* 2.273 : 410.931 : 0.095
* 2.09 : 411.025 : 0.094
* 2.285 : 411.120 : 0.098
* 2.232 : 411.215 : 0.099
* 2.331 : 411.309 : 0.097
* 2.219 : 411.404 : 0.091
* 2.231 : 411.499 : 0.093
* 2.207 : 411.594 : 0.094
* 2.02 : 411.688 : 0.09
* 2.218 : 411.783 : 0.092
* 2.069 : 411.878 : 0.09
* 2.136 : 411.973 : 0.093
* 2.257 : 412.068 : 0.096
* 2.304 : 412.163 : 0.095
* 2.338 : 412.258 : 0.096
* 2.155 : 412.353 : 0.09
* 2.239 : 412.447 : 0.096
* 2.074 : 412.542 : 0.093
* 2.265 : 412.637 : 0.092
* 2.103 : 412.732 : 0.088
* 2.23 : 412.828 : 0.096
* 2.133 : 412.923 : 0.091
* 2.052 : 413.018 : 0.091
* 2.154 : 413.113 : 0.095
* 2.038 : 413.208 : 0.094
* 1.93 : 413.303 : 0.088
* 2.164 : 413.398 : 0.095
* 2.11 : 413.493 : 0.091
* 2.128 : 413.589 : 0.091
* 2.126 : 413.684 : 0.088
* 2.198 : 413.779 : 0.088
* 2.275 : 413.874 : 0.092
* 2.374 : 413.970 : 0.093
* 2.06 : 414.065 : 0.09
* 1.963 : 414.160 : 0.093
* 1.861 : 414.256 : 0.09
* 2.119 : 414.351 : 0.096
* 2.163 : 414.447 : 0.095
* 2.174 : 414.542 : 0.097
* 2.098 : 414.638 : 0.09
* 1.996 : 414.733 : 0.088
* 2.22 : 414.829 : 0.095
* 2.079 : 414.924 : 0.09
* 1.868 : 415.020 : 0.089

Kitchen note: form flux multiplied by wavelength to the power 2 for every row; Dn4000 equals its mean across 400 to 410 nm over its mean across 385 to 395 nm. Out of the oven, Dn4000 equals 2.1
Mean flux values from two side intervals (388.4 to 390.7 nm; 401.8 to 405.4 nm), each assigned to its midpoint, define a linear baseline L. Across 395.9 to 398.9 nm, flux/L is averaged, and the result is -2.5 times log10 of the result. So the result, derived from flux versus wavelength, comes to 0.39 mag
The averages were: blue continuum 1.31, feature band 1.3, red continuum 2.26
